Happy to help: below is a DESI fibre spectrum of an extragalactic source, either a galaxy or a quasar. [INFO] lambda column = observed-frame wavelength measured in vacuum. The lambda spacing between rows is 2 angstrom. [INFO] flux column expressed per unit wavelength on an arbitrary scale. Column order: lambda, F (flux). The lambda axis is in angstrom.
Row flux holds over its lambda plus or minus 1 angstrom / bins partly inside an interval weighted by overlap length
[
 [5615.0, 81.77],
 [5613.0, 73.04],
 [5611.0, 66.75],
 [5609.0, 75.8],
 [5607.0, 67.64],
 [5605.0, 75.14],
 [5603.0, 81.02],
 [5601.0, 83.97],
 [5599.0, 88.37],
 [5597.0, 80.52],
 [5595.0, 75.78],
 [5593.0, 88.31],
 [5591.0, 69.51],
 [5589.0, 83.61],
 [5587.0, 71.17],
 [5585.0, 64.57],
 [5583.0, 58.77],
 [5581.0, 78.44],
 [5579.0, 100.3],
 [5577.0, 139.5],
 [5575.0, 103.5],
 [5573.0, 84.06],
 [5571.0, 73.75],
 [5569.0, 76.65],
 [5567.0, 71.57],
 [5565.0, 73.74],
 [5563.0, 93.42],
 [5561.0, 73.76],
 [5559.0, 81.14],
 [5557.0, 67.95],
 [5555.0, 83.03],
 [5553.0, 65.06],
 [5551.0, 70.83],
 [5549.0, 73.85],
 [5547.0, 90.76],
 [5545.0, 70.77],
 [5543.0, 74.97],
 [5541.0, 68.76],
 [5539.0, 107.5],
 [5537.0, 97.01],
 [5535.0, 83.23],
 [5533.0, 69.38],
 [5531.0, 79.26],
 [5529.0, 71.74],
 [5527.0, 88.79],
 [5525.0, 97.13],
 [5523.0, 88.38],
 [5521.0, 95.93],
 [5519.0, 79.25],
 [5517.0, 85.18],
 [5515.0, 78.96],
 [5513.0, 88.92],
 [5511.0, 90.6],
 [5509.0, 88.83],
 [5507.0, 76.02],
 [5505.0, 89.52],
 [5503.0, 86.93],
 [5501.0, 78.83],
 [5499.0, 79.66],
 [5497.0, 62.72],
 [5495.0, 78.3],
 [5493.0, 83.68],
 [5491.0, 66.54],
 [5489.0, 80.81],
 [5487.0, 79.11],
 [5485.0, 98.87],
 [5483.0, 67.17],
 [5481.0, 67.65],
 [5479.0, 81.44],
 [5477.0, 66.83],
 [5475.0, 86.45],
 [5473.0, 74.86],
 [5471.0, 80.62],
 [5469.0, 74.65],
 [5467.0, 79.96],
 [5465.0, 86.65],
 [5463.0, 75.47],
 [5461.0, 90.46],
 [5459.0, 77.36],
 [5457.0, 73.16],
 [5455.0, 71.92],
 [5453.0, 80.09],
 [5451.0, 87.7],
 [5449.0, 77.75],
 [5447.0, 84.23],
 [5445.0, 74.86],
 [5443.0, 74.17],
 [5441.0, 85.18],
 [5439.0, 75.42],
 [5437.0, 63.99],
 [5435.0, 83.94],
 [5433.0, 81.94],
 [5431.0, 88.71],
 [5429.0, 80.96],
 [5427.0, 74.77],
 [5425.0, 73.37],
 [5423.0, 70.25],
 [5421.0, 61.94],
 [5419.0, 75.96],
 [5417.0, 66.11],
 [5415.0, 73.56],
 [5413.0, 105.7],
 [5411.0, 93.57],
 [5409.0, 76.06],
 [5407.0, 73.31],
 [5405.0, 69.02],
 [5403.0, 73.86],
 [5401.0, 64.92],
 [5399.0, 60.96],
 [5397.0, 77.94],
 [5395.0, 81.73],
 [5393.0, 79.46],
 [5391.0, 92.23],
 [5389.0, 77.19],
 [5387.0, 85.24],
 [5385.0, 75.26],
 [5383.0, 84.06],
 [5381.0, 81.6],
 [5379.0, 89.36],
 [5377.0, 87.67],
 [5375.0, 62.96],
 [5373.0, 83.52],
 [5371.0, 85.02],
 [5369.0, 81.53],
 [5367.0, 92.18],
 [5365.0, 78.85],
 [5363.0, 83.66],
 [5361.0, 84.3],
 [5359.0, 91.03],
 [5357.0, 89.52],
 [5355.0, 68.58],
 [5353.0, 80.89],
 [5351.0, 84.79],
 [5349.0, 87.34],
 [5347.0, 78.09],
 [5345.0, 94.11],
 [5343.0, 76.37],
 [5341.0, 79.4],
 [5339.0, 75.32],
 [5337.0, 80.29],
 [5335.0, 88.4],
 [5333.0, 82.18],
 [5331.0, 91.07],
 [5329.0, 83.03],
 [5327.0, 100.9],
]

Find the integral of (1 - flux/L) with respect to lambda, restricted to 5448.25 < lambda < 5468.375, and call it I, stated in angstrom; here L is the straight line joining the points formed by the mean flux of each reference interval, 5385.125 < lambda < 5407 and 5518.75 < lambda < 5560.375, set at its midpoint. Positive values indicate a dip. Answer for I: -0.4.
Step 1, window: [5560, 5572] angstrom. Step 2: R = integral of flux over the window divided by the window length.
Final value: 77.1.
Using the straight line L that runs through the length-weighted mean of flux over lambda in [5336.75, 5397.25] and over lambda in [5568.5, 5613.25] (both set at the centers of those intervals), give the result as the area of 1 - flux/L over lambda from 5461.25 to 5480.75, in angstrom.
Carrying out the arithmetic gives 0.75 angstrom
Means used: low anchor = 82.3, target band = 78.6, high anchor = 81.1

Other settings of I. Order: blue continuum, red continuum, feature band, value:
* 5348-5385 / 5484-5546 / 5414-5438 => 2.4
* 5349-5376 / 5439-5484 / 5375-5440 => 2.0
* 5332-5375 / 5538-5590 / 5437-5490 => 2.0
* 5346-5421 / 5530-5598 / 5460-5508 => 1.0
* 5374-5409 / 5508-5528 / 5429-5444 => 0.4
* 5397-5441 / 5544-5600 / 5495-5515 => -0.9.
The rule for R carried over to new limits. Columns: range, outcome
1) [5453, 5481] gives 78.1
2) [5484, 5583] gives 82.8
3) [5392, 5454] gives 77.1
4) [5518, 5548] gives 84.2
